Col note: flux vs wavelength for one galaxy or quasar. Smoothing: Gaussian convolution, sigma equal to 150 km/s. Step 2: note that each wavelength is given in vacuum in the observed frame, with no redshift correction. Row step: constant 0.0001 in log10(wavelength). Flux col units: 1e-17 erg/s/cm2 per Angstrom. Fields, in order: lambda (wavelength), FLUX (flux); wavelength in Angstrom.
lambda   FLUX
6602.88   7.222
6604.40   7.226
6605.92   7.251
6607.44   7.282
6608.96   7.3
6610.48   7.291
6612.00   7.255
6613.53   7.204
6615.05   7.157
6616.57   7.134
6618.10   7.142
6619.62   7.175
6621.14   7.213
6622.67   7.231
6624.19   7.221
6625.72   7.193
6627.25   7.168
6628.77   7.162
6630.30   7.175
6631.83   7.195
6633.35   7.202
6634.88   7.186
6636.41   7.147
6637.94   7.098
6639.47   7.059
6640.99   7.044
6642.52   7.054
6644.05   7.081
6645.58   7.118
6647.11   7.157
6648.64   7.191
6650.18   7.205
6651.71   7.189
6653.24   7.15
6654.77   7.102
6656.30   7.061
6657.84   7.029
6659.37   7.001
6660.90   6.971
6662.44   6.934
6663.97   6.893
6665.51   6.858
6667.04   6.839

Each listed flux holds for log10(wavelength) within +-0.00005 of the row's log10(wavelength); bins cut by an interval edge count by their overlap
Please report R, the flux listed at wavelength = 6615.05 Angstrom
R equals 7.157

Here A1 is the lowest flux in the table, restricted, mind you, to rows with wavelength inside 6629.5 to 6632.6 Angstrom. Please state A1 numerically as 7.175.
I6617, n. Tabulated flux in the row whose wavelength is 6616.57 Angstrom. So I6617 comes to 7.134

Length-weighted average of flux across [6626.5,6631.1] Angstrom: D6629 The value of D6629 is 7.17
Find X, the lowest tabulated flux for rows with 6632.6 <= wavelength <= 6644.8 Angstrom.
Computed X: 7.044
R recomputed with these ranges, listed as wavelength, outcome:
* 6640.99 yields 7.044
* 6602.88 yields 7.222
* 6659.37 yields 7.001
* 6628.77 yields 7.162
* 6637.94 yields 7.098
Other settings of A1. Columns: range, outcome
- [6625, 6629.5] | 7.162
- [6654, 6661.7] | 6.971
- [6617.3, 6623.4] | 7.142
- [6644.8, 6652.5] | 7.118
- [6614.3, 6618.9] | 7.134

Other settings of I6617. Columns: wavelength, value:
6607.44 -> 7.282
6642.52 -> 7.054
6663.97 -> 6.893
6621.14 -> 7.213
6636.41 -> 7.147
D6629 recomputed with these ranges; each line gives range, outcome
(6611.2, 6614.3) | 7.23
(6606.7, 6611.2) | 7.3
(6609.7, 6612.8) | 7.27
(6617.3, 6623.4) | 7.19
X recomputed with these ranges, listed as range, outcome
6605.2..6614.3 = 7.204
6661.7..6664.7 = 6.893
